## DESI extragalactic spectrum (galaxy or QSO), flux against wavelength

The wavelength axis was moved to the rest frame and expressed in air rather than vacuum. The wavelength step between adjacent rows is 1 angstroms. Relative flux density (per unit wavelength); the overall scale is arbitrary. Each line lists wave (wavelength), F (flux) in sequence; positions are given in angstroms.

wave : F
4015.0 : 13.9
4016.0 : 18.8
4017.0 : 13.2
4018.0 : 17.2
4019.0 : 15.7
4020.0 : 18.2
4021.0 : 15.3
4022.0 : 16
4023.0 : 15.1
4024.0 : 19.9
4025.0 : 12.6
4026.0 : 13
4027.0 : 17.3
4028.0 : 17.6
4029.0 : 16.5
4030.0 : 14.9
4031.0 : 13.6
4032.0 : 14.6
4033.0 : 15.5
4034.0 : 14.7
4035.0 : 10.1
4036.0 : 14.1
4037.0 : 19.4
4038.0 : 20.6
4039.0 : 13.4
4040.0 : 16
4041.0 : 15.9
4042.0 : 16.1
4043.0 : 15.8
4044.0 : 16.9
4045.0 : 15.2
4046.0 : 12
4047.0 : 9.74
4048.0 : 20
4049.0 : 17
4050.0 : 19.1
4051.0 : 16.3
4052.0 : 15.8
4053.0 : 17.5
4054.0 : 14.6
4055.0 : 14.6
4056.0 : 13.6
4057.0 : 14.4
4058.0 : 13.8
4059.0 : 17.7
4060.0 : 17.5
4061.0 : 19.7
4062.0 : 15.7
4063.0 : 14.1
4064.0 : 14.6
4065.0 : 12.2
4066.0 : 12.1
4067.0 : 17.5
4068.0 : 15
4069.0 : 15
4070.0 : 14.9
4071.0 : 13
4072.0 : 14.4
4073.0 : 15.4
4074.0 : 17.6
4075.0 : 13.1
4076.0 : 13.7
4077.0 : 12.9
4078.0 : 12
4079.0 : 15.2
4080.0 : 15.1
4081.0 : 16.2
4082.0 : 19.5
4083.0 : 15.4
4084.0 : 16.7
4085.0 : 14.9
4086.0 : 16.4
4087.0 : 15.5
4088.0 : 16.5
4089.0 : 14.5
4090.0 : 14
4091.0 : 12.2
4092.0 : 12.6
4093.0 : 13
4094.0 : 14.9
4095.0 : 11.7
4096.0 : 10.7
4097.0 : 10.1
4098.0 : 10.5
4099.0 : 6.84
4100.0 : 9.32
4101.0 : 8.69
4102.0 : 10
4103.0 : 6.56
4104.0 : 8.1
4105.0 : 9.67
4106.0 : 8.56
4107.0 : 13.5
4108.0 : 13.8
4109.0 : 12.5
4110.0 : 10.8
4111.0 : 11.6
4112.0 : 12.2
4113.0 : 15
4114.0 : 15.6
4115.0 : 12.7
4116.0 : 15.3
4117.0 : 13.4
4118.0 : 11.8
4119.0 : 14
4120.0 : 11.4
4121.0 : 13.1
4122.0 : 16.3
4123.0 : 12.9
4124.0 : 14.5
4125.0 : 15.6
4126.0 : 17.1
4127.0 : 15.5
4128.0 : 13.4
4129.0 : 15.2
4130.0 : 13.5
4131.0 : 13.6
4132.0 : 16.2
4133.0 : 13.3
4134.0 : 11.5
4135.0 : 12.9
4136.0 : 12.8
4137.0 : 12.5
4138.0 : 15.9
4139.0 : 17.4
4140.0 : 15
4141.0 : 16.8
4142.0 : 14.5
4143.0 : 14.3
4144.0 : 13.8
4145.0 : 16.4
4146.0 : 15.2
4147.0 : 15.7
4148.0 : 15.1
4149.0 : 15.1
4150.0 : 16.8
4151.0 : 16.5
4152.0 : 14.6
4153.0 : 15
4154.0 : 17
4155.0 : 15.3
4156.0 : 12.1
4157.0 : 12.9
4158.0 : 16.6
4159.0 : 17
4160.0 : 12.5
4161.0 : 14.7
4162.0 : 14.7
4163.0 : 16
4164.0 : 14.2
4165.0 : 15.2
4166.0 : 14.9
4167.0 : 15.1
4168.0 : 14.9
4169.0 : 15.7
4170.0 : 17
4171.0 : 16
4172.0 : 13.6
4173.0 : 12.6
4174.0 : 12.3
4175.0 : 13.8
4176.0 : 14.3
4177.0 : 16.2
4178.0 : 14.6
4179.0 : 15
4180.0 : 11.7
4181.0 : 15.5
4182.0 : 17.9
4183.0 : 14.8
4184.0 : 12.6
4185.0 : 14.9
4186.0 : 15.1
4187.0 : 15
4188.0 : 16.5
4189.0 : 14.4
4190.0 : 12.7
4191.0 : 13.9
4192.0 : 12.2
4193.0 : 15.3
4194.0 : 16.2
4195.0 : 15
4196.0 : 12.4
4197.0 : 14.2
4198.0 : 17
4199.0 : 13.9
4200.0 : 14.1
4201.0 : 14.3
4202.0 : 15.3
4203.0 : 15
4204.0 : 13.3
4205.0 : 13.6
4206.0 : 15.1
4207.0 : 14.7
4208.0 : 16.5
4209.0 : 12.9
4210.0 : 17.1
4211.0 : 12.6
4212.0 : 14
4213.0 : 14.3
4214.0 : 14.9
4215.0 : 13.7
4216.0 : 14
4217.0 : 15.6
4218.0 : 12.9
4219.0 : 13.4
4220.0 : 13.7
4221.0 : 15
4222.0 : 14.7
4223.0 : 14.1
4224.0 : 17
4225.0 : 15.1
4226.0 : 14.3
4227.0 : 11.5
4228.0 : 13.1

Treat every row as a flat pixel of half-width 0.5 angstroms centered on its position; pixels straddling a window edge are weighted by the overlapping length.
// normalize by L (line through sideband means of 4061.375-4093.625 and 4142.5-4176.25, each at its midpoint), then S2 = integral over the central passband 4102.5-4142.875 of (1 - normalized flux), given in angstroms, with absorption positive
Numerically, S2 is 3.89 angstroms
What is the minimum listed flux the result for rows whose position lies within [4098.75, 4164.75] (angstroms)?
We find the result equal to 6.56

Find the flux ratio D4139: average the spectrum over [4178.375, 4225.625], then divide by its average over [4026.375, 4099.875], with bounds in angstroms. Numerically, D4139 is 1.0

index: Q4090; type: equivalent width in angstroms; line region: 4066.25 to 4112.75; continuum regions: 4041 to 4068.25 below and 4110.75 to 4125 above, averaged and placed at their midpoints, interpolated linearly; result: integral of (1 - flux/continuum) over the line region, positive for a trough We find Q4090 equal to 4.6 angstroms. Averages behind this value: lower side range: 15.5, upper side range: 13.7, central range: 13.1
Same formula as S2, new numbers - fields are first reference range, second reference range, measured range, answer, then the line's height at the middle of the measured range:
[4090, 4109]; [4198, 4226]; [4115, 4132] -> -3.88 angstroms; 11.5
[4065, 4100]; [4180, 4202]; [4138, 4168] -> -1.67 angstroms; 14.4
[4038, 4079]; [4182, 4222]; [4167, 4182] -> -0.04 angstroms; 14.6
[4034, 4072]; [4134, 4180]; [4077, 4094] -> 0.35 angstroms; 15.2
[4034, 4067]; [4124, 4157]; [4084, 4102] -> 3.14 angstroms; 15.2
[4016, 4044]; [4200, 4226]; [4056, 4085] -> 0.61 angstroms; 15.4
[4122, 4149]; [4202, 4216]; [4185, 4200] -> -0.05 angstroms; 14.5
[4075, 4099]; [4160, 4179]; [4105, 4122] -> 1.61 angstroms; 14.2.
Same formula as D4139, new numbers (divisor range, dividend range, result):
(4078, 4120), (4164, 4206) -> 1.14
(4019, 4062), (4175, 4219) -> 0.92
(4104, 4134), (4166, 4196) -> 1.09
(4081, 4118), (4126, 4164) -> 1.17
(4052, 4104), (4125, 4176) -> 1.06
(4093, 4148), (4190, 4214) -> 1.11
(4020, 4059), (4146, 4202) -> 0.95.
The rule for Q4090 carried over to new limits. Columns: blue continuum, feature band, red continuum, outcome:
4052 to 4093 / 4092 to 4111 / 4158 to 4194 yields 5.5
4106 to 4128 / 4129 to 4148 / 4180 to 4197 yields -0.9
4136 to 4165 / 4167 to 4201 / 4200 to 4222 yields 0.2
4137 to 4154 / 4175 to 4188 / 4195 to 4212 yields 0.0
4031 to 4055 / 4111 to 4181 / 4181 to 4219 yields 1.6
